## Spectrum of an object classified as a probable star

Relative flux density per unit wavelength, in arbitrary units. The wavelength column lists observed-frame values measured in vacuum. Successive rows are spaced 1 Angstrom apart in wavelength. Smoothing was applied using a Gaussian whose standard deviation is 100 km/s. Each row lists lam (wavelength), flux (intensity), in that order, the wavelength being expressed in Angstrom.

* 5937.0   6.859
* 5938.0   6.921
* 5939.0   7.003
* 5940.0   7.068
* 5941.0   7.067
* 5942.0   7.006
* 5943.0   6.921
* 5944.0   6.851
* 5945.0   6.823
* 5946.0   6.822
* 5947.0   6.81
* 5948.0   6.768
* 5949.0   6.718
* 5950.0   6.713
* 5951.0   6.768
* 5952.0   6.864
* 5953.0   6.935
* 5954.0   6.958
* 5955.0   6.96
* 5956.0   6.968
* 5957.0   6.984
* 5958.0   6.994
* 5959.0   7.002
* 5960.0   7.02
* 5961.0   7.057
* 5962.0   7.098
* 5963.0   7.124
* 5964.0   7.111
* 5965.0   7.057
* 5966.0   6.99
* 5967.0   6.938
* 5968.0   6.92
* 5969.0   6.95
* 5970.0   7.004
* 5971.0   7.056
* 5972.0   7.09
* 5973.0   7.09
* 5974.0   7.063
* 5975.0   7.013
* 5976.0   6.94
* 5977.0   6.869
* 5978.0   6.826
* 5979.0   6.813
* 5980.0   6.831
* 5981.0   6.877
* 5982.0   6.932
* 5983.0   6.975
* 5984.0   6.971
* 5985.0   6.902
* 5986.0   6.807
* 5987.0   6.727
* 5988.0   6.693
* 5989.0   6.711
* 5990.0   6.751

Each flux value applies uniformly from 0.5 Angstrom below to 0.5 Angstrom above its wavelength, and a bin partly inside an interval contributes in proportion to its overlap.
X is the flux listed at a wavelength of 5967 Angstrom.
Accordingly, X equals 6.938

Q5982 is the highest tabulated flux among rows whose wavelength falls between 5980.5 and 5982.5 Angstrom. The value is 6.932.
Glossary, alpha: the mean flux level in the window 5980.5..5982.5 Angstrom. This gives 6.9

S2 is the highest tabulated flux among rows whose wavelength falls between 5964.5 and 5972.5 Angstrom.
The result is 7.09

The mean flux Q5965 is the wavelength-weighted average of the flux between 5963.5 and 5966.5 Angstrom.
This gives 7.05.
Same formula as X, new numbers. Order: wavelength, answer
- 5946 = 6.822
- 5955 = 6.96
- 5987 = 6.727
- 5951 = 6.768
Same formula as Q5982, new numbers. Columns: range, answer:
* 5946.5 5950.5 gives 6.81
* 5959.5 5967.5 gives 7.124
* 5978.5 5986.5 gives 6.975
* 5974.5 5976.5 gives 7.013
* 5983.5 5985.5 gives 6.971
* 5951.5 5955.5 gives 6.96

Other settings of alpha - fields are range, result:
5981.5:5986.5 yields 6.92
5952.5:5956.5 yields 6.96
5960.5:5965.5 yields 7.09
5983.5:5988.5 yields 6.82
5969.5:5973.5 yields 7.06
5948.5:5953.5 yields 6.8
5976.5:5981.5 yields 6.84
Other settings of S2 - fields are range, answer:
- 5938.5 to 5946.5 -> 7.068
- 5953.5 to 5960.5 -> 7.02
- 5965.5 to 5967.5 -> 6.99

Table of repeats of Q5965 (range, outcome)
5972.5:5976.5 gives 7.03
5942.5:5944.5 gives 6.89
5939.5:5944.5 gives 6.98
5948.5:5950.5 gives 6.72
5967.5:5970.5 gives 6.96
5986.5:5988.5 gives 6.71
